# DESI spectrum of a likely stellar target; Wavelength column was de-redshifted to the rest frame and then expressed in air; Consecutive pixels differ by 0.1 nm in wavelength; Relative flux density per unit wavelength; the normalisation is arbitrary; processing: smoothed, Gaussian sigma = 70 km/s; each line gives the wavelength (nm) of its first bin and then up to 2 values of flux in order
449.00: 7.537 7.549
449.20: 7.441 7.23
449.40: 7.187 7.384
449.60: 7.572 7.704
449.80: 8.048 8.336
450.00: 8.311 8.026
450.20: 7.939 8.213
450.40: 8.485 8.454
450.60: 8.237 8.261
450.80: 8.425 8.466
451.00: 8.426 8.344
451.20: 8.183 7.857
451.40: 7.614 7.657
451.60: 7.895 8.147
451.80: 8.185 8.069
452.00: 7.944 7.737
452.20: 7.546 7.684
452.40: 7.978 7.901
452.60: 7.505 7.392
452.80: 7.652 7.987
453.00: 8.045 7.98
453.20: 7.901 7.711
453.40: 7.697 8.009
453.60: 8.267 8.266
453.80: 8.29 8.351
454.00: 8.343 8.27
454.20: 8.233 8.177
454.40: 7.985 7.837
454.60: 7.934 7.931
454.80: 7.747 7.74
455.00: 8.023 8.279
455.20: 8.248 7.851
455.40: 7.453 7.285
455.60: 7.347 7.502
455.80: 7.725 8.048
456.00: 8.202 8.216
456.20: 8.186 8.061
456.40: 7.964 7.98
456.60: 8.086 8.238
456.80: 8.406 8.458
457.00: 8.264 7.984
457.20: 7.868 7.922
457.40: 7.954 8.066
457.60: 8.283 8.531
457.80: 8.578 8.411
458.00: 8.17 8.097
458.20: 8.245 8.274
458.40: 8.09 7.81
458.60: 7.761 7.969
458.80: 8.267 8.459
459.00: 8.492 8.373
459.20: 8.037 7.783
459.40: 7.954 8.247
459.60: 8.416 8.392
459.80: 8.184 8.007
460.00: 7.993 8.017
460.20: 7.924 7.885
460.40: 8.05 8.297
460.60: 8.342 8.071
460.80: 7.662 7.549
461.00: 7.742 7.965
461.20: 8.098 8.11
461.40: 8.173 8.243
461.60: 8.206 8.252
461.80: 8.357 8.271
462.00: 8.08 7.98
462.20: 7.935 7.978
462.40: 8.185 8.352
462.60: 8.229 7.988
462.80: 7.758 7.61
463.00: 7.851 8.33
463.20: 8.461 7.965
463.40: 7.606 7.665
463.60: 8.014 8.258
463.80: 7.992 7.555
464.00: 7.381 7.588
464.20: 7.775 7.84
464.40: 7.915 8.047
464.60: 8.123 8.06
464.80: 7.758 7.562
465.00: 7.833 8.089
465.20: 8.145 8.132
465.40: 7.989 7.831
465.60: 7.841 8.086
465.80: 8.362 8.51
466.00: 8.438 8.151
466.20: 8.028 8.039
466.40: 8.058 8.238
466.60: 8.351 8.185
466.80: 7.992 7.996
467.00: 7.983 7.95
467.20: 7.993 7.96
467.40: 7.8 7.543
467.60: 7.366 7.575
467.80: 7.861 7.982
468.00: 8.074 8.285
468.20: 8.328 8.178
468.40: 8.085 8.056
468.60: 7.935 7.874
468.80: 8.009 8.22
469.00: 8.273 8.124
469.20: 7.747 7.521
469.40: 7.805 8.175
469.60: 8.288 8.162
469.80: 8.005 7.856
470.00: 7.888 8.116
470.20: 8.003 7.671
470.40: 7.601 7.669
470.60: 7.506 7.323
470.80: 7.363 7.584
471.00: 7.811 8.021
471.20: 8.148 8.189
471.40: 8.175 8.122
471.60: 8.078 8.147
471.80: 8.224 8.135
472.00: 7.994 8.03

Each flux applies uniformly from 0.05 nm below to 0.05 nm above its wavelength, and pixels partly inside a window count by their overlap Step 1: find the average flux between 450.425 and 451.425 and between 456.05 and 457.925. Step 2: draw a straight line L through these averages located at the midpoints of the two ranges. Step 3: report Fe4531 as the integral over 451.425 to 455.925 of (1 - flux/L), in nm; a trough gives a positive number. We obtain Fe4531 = 0.172 nm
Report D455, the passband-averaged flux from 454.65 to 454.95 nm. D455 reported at 7.81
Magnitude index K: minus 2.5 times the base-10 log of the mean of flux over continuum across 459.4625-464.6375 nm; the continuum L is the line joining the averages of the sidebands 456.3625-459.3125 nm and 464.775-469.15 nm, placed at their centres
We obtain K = 0.011 mag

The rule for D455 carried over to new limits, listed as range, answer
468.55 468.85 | 7.94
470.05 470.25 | 8.06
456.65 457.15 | 8.27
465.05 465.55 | 8.04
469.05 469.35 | 7.8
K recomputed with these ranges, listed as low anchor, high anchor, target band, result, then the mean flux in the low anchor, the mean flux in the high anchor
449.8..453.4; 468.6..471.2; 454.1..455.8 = 0.02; 8.01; 7.87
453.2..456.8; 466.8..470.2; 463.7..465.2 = 0.02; 7.99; 7.97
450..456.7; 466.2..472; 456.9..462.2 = -0.02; 7.99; 7.96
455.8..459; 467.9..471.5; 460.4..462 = 0.00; 8.15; 7.95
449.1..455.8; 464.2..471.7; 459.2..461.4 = -0.01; 7.94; 7.97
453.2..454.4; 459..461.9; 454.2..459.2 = 0.01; 8.13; 8.09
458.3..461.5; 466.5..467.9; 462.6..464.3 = 0.02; 8.07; 7.9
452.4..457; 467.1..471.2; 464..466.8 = -0.01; 7.97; 7.89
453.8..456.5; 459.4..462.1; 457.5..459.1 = -0.03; 7.97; 8.09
